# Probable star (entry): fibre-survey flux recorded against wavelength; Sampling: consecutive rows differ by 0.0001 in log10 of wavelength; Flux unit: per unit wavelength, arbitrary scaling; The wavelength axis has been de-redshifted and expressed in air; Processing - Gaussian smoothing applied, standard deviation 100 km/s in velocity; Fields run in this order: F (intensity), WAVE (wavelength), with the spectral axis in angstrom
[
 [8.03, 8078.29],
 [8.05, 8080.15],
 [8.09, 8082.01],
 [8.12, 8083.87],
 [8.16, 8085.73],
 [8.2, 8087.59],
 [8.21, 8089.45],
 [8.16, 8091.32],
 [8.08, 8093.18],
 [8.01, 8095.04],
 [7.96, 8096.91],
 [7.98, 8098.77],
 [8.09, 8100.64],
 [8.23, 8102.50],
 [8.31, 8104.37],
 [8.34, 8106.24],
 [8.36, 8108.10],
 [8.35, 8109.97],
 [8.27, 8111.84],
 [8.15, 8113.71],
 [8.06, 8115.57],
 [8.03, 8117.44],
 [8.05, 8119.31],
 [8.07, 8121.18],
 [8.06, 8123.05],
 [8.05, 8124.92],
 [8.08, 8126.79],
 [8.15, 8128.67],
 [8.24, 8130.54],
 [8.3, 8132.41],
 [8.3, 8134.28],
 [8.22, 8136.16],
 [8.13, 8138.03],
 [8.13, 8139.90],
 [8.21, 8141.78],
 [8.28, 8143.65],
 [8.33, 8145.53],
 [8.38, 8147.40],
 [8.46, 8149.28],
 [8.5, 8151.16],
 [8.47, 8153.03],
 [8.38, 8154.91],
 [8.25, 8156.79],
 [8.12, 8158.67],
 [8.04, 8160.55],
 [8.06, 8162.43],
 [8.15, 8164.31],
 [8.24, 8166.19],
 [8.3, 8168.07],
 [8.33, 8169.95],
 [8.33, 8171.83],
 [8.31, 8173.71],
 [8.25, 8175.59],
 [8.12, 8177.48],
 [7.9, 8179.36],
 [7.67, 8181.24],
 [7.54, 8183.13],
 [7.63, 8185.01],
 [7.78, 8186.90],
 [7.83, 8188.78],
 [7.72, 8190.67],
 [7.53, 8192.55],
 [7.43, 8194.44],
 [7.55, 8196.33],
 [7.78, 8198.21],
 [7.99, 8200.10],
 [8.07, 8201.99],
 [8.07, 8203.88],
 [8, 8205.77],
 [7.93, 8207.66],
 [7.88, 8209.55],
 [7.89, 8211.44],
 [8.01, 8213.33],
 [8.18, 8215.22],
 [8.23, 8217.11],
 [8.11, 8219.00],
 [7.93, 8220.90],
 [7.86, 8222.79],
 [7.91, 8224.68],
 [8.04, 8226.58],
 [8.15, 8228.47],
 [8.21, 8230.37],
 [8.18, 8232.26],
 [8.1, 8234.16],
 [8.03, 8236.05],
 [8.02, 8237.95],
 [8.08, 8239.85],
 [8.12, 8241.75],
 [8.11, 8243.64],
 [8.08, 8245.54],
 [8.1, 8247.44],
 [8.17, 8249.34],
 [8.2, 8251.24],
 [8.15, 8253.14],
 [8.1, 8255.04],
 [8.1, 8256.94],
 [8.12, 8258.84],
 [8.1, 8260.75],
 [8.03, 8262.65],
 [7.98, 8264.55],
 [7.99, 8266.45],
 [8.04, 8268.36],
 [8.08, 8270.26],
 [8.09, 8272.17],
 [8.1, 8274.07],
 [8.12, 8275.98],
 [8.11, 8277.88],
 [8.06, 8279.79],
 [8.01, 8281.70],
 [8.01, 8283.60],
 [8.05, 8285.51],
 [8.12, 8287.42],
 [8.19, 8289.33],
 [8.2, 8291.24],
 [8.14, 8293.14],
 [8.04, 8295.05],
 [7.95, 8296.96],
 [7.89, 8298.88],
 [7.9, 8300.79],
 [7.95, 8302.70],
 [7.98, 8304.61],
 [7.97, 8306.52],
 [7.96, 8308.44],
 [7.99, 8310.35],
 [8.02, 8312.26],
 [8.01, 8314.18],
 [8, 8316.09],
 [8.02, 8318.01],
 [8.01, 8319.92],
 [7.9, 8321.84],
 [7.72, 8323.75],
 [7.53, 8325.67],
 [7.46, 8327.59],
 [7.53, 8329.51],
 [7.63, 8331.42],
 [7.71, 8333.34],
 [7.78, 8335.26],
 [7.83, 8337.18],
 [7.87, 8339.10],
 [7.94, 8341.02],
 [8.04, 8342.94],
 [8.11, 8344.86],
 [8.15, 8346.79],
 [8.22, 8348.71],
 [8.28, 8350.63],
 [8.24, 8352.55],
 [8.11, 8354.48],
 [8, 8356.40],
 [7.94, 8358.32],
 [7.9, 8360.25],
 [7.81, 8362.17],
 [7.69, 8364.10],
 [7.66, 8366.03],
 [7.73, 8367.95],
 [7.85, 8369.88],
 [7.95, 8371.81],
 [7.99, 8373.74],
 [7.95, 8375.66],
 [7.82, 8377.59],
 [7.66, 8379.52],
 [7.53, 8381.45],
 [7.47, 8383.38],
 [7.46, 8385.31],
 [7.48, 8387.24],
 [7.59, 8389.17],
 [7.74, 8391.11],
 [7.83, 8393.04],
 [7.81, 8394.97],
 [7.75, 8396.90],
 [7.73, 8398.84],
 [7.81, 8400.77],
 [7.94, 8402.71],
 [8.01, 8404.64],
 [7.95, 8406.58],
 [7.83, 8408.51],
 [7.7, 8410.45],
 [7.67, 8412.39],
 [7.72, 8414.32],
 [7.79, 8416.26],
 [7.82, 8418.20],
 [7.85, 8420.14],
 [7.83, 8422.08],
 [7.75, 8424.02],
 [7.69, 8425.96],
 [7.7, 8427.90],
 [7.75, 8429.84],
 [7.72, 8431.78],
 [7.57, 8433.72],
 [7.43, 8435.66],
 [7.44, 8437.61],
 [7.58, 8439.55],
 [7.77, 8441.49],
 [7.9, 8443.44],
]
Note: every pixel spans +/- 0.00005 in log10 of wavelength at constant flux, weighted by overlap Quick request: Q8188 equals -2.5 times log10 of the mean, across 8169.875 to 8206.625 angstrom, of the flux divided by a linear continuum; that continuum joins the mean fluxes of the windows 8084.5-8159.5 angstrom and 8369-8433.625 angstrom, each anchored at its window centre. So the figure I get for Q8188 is 0.03 mag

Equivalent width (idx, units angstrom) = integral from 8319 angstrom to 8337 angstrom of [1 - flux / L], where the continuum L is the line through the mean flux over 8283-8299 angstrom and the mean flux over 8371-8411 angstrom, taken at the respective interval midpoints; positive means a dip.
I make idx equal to 0.58 angstrom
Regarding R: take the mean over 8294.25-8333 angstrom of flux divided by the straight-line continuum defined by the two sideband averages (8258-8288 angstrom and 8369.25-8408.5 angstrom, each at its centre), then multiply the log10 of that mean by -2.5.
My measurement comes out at 0.01 mag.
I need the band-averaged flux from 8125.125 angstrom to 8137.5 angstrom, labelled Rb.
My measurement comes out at 8.2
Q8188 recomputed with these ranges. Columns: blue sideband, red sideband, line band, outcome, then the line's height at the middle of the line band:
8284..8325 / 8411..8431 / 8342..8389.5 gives 0.00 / 7.87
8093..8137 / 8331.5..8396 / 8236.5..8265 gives -0.01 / 7.99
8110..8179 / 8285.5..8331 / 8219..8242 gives 0.00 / 8.07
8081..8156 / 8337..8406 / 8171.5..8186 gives 0.02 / 8.12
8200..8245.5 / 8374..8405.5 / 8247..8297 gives -0.02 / 7.95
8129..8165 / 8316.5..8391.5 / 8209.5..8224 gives 0.01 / 8.11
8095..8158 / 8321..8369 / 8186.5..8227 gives 0.03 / 8.09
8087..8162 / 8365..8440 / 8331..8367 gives -0.02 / 7.82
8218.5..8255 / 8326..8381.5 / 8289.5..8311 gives 0.00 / 7.97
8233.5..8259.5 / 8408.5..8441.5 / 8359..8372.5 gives 0.01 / 7.83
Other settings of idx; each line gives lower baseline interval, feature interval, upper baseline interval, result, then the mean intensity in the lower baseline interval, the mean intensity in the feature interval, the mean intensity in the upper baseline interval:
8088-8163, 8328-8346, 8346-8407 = 0.2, 8.2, 7.82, 7.84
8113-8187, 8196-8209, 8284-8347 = 0.2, 8.16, 7.93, 7.92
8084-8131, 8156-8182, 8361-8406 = -0.3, 8.14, 8.15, 7.75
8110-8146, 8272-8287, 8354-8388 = -0.3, 8.17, 8.07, 7.78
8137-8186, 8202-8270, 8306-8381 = 0.0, 8.17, 8.06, 7.89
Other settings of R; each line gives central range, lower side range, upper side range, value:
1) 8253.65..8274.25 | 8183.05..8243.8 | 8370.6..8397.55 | -0.03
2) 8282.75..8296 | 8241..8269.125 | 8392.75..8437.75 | -0.01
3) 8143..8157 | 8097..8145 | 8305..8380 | -0.03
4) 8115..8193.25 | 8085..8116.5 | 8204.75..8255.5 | 0.00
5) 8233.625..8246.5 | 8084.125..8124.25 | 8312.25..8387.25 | -0.01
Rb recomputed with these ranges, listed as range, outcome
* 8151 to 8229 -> 8.01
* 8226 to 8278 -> 8.1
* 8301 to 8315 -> 7.98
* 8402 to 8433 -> 7.79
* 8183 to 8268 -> 7.98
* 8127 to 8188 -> 8.17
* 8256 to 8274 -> 8.06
